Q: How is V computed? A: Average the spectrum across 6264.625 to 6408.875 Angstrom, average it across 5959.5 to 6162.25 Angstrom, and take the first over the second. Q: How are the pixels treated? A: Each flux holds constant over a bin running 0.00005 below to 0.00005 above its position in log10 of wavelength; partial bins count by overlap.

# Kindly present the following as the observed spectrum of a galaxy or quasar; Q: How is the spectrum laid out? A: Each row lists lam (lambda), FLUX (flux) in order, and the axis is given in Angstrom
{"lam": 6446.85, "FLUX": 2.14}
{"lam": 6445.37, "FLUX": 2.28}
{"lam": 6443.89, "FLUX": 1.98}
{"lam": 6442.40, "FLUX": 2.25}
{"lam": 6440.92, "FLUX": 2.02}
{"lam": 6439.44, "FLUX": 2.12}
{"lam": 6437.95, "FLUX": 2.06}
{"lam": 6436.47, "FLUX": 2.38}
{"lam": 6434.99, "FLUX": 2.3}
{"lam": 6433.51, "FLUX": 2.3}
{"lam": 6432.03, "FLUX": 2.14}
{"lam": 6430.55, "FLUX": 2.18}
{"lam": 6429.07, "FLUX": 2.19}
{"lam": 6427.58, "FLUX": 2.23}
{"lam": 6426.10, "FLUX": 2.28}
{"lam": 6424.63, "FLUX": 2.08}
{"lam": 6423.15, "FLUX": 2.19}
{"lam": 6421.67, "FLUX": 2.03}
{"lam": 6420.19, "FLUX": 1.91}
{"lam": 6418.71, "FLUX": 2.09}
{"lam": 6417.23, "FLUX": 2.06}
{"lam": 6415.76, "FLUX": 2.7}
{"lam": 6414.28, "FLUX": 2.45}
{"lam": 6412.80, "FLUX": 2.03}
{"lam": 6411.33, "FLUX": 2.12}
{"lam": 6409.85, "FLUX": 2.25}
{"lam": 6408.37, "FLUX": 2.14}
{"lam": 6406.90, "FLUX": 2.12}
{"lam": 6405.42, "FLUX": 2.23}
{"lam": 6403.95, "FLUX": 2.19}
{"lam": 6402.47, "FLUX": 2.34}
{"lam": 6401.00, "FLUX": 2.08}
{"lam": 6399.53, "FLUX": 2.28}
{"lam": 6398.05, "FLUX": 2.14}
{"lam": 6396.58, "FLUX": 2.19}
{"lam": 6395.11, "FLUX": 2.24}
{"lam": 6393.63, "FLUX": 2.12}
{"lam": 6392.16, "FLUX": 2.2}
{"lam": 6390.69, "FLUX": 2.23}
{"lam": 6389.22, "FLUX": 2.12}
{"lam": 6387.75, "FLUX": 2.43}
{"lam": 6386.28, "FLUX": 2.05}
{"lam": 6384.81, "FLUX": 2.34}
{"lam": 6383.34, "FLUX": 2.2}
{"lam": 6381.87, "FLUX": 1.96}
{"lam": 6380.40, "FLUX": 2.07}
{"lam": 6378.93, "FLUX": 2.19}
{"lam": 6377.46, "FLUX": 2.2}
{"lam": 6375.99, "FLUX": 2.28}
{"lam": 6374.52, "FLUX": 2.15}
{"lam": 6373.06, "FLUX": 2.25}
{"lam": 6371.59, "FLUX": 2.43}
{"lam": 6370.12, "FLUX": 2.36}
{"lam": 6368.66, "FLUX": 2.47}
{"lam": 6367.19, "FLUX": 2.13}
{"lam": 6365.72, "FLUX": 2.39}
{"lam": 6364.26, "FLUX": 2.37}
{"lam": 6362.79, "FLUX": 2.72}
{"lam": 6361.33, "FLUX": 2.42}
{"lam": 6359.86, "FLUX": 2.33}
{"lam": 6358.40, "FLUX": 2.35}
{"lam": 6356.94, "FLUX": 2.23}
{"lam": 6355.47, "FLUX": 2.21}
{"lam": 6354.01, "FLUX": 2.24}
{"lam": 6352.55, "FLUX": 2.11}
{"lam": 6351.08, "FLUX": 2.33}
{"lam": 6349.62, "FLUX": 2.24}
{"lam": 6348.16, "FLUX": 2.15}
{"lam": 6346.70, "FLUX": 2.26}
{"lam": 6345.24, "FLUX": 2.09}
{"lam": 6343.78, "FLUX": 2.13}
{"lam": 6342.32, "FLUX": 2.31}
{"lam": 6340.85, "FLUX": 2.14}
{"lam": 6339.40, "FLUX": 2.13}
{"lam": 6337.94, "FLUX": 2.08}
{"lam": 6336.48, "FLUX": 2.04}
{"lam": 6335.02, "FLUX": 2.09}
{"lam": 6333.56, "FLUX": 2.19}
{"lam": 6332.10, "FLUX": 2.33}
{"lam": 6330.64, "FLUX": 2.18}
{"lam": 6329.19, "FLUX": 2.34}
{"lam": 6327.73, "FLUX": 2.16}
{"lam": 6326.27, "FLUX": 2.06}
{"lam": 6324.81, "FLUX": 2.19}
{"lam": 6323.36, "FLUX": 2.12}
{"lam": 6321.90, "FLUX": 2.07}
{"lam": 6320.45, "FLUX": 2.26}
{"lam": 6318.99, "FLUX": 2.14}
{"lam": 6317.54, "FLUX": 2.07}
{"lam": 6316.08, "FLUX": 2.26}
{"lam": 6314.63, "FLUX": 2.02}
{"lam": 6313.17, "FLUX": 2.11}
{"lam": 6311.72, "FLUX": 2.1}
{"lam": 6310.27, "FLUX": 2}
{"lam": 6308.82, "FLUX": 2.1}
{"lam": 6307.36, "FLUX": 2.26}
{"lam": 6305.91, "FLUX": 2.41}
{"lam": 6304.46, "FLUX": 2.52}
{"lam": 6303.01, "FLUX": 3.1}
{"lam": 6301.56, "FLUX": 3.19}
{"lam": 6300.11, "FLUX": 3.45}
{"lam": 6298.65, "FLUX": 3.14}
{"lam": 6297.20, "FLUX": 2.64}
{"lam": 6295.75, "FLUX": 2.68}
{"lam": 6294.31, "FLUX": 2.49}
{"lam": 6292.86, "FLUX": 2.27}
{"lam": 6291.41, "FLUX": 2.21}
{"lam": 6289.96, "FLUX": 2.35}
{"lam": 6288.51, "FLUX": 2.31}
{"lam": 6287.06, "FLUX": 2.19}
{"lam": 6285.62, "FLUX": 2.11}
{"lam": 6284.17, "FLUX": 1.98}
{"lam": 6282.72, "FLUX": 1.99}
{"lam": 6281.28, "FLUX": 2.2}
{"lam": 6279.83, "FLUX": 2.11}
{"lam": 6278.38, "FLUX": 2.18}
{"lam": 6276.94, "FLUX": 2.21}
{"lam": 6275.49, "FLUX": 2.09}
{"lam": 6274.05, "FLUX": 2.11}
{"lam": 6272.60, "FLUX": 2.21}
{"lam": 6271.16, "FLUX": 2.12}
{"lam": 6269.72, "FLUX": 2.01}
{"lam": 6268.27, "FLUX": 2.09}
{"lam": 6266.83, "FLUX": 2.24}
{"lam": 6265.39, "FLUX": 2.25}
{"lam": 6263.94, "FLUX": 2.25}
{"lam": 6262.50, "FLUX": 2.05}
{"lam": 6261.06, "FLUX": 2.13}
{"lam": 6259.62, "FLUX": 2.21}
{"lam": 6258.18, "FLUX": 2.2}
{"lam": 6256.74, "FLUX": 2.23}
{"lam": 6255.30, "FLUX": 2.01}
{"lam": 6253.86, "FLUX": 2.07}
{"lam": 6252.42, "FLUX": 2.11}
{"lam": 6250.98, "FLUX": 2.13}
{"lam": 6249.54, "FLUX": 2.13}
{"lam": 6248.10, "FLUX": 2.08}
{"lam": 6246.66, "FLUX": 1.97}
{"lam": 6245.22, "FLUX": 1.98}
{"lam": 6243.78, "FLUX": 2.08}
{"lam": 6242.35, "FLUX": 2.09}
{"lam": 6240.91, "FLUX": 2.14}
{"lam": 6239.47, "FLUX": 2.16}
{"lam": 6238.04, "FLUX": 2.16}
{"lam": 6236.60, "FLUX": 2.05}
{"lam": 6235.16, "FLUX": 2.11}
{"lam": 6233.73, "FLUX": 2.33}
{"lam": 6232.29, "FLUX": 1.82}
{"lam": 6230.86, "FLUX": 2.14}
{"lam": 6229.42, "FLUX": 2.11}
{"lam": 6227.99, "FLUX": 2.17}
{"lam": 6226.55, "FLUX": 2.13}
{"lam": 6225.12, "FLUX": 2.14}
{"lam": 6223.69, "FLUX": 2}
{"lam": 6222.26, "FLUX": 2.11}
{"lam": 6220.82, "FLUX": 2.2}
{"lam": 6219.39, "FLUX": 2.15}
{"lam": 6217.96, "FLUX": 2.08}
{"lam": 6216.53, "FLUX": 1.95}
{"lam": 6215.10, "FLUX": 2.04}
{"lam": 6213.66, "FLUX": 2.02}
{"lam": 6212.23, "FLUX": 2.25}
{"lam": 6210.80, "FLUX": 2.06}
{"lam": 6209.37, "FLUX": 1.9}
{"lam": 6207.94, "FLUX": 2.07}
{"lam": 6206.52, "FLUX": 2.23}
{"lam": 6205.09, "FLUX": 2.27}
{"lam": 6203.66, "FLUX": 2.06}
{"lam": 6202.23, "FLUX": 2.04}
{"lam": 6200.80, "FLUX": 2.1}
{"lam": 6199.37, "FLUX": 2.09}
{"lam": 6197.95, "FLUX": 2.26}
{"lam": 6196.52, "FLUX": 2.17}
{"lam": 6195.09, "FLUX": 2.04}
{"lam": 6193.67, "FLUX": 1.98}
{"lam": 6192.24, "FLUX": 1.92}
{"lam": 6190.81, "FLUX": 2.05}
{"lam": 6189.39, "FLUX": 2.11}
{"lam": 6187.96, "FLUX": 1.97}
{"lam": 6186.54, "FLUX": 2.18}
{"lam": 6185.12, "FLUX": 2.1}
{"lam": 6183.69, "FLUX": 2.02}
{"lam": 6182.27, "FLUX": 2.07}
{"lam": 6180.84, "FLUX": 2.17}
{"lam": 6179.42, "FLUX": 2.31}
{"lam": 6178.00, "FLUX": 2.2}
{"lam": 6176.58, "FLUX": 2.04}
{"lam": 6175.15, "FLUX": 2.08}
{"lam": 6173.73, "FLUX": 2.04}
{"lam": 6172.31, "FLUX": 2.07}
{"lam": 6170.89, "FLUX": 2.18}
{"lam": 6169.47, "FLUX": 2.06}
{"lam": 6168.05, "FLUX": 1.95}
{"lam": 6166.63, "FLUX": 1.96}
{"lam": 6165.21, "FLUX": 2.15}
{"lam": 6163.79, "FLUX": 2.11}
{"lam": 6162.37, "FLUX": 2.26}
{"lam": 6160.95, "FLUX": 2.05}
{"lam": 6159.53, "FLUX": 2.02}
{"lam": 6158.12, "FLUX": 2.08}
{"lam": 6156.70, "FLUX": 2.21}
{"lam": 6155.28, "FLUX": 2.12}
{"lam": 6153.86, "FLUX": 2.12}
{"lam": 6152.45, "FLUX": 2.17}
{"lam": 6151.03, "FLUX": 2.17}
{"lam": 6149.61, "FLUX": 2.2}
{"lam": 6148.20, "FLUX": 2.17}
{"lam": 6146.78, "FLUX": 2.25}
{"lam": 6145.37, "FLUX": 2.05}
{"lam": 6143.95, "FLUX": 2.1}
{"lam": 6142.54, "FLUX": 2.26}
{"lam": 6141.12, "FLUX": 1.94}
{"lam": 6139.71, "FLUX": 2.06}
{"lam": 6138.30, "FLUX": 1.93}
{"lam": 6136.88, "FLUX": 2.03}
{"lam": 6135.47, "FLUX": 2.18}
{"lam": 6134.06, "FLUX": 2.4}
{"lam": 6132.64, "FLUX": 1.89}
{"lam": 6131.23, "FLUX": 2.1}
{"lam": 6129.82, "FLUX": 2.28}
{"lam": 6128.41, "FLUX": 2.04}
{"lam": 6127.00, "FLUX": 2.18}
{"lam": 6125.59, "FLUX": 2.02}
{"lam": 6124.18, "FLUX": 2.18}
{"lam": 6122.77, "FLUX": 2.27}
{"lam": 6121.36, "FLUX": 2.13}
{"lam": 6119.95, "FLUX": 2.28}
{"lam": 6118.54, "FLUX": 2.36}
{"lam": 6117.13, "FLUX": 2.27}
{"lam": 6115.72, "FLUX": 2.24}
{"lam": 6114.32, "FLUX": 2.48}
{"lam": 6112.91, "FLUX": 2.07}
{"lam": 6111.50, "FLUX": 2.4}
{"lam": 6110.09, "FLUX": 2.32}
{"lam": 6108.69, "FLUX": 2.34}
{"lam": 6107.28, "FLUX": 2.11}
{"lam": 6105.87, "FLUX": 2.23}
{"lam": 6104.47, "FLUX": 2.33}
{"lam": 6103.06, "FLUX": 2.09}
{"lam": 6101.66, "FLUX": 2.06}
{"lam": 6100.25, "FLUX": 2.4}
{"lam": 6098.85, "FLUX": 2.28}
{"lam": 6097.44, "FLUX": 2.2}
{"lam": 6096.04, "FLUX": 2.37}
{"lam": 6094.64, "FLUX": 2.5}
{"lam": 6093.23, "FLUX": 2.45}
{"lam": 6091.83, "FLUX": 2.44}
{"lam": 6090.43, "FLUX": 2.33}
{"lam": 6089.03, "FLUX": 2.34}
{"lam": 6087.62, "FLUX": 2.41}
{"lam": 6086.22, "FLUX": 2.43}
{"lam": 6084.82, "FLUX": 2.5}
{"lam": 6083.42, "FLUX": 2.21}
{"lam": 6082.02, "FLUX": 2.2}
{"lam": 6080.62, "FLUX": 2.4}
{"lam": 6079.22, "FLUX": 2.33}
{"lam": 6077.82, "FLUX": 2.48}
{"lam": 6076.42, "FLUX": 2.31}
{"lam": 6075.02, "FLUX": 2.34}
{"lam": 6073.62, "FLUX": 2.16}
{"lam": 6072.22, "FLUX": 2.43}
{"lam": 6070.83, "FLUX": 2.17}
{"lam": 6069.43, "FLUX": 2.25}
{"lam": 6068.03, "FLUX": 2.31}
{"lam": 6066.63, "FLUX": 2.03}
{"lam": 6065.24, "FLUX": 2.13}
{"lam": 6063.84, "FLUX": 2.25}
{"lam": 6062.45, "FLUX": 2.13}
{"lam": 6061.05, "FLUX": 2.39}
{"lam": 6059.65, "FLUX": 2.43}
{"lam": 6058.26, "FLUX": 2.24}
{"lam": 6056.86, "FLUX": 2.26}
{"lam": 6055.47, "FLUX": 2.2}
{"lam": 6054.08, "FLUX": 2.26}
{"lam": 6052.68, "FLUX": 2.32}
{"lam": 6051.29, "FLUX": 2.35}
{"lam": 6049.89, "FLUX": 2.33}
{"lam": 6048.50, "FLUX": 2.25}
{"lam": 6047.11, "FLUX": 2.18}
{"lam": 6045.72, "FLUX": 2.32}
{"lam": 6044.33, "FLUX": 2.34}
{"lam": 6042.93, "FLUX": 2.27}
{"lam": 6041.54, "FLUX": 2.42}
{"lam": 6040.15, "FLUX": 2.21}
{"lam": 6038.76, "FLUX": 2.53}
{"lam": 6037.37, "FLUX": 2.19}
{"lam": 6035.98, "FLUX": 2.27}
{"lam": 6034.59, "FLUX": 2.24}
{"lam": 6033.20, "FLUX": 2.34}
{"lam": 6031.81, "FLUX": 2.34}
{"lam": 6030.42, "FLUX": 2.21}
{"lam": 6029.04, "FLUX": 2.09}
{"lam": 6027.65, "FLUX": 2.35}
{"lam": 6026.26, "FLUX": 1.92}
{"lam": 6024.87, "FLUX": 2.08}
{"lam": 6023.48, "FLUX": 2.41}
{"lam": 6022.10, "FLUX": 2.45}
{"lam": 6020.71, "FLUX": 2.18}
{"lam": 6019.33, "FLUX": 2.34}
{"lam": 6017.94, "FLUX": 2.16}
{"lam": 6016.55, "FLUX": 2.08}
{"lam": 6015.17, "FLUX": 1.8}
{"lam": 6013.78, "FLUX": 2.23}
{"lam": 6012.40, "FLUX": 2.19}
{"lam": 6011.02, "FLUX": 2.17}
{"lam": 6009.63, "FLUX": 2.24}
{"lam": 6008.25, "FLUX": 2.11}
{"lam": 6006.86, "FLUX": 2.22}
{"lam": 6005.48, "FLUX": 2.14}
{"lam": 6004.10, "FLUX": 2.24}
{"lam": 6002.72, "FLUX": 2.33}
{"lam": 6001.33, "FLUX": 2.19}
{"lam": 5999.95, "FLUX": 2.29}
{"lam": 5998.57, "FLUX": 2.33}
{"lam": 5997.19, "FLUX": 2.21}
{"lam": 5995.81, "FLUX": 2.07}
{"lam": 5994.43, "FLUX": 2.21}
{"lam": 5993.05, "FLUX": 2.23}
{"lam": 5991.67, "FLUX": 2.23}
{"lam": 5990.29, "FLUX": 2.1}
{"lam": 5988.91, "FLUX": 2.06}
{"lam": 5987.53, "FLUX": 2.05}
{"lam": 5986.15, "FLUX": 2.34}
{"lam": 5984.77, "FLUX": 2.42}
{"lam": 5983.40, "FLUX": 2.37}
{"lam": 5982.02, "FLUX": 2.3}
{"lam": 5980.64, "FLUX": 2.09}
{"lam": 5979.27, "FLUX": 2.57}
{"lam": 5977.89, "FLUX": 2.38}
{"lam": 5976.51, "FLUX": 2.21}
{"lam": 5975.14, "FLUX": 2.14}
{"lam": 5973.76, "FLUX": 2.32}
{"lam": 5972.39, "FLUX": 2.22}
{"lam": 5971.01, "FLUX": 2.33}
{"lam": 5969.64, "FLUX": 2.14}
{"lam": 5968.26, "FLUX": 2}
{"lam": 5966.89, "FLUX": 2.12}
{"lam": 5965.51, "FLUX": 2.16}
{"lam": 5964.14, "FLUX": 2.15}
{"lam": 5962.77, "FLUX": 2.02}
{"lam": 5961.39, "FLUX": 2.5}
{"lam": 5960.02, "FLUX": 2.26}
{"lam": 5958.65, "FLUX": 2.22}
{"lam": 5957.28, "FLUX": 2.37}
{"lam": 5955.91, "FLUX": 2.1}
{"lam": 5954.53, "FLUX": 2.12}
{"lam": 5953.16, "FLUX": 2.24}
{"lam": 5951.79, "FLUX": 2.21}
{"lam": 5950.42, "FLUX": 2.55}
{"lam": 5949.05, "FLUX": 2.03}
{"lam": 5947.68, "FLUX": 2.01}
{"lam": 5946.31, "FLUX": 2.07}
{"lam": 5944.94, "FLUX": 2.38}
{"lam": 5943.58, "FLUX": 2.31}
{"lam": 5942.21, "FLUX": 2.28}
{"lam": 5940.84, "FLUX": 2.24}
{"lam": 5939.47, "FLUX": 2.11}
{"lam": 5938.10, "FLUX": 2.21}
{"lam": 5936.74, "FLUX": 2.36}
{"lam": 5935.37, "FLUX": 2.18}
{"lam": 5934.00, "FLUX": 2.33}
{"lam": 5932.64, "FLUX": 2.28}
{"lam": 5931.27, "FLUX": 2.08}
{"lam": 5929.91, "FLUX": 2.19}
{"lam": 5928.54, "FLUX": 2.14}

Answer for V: 1.01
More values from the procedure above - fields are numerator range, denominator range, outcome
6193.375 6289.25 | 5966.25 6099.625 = 0.94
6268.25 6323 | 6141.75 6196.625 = 1.10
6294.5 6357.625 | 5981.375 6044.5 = 1.03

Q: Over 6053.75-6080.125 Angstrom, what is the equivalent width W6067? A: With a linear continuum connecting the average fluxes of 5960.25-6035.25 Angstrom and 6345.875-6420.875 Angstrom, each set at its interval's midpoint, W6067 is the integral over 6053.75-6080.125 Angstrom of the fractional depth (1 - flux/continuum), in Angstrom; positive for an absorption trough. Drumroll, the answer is -0.6 Angstrom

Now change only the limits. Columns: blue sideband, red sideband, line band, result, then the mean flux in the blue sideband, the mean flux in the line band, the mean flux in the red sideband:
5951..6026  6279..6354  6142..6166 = 1.10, 2.21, 2.15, 2.28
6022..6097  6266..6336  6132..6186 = 4.27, 2.3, 2.11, 2.28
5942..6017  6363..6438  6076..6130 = -1.83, 2.21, 2.29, 2.22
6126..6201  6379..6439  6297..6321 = -3.32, 2.11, 2.45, 2.19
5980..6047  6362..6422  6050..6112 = -1.98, 2.23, 2.3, 2.23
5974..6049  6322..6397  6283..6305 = -3.33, 2.23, 2.56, 2.23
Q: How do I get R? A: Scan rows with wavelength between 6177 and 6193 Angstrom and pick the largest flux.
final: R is 2.31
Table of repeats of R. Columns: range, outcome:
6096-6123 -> 2.48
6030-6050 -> 2.53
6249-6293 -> 2.35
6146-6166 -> 2.26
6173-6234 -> 2.33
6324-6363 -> 2.72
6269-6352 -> 3.45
